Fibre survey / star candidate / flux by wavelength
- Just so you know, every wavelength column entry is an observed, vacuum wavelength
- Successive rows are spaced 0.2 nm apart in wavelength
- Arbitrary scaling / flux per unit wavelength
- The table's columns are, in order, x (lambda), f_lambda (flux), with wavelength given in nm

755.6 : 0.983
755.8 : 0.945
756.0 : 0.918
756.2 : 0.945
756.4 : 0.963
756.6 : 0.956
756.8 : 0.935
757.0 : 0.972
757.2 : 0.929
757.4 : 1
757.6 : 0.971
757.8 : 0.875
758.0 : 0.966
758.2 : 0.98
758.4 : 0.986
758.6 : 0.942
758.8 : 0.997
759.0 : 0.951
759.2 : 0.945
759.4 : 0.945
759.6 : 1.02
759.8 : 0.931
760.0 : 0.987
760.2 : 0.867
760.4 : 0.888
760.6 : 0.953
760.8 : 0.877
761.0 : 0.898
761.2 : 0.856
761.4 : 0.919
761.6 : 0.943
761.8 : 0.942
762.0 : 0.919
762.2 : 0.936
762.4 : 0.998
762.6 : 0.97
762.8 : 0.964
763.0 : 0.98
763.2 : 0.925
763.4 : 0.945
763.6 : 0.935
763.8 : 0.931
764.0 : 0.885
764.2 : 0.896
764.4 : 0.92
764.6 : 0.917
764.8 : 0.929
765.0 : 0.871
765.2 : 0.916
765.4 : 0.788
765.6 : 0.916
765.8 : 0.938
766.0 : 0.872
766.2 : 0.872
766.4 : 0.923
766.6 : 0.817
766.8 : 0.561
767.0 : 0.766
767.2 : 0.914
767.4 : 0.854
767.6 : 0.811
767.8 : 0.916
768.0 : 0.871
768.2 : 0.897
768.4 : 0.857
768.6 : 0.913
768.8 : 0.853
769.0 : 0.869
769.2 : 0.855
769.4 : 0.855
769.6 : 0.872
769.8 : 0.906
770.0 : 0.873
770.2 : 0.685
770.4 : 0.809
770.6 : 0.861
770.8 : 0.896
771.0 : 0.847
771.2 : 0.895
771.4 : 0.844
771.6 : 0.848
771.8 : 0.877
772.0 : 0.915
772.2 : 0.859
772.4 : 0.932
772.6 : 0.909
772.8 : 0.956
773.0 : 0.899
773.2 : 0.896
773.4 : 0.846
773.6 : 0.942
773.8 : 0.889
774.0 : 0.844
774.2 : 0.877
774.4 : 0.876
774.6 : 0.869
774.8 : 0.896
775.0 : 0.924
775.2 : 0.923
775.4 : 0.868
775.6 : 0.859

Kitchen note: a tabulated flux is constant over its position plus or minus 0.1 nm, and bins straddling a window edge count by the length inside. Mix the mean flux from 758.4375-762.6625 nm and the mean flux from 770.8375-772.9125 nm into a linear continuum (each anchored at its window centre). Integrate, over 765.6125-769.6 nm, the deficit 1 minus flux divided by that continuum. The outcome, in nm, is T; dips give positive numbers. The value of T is 0.23 nm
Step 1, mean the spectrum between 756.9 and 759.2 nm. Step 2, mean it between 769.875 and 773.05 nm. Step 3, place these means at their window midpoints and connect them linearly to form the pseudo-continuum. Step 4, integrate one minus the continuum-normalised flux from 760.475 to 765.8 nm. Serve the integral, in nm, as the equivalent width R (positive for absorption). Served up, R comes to 0.03 nm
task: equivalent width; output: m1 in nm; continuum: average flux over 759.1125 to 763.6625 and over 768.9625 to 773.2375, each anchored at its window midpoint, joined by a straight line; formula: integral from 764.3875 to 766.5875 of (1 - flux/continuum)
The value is 0.04 nm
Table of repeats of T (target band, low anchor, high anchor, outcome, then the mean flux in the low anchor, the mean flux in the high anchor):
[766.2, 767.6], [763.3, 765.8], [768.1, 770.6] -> 0.110 nm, 0.905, 0.854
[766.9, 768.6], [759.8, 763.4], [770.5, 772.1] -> 0.058 nm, 0.931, 0.873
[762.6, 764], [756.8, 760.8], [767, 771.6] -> -0.050 nm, 0.951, 0.859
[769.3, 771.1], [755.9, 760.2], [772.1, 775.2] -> 0.126 nm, 0.956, 0.895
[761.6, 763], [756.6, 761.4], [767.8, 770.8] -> -0.062 nm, 0.942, 0.859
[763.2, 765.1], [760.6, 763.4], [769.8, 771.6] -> -0.007 nm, 0.934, 0.843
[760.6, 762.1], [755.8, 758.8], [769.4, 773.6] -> 0.032 nm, 0.954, 0.873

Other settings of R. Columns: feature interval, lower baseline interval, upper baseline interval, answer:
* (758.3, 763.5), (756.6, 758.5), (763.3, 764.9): -0.021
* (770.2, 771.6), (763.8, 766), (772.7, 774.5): 0.075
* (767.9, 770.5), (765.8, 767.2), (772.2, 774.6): -0.020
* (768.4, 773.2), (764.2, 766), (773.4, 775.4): 0.117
